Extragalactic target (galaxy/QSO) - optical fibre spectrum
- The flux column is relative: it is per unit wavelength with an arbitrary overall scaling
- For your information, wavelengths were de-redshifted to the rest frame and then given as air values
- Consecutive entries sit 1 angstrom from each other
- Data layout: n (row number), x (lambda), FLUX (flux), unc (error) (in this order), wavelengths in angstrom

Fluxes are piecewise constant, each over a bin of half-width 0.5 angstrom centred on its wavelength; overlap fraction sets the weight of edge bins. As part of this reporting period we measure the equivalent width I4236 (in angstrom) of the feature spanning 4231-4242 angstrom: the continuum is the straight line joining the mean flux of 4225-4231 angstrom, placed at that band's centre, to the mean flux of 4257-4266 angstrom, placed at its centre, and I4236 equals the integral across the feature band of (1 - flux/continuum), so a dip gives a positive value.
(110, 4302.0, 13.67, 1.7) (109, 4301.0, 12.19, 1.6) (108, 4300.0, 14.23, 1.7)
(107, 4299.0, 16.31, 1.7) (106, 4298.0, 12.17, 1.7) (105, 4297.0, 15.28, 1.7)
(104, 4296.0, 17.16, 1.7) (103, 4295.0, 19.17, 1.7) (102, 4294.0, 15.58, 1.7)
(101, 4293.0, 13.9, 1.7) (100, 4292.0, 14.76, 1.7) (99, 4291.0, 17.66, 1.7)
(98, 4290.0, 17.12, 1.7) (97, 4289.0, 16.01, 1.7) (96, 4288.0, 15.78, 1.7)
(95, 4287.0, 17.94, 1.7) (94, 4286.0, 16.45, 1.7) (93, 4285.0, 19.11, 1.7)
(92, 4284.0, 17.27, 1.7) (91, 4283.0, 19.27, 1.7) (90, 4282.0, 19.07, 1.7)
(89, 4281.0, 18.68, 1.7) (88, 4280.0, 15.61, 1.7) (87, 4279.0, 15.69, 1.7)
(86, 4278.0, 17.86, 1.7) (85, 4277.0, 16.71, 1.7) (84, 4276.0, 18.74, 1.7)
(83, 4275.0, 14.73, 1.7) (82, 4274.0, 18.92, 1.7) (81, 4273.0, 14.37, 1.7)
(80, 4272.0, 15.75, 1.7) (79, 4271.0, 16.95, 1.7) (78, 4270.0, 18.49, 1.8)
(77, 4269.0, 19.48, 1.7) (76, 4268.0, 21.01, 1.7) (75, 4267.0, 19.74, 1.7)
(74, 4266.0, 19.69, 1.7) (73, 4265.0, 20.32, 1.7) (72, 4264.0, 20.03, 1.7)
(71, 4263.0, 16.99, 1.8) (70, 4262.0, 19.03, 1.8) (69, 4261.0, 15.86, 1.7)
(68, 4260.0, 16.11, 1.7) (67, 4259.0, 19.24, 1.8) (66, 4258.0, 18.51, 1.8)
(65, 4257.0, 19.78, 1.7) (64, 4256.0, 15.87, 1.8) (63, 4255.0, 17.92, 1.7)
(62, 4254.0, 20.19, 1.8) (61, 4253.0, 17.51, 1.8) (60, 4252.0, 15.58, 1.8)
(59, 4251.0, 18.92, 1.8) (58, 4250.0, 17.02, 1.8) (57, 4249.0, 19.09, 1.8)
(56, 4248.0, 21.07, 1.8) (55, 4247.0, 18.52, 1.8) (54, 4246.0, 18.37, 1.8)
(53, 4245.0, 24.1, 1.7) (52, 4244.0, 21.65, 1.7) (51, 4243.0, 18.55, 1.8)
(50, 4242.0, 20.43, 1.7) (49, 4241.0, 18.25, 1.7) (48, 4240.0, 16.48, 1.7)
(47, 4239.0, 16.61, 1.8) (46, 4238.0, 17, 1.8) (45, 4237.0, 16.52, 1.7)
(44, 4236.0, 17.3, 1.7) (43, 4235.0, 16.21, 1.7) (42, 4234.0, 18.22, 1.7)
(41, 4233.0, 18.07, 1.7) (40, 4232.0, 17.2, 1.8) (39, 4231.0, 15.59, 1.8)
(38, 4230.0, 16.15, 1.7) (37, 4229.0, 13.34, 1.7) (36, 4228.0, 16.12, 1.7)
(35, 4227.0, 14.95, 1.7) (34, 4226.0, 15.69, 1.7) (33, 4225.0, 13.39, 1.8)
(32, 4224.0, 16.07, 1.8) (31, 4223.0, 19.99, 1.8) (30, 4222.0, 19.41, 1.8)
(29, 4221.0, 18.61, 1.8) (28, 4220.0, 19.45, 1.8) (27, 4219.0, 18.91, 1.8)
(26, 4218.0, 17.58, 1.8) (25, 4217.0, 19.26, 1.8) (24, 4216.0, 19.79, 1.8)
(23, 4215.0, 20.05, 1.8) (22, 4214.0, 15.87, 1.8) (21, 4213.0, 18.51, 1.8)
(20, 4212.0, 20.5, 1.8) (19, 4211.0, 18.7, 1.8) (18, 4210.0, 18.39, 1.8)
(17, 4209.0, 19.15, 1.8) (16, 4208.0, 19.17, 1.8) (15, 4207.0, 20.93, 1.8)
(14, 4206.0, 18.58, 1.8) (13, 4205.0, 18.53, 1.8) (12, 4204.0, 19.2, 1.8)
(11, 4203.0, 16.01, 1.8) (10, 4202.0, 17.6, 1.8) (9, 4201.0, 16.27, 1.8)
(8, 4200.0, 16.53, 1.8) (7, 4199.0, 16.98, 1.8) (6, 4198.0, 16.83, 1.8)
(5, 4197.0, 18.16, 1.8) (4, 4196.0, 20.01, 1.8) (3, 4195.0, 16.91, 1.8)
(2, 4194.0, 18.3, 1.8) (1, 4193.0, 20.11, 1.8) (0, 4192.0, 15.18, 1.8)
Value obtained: -0.90 angstrom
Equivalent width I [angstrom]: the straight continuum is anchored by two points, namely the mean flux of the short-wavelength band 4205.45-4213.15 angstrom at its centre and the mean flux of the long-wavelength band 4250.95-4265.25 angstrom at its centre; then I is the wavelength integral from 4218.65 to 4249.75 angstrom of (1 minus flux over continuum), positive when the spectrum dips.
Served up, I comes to 1.4 angstrom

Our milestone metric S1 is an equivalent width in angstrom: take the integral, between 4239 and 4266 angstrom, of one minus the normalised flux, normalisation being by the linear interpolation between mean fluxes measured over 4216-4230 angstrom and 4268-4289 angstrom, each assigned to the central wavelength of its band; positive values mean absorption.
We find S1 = -2.1 angstrom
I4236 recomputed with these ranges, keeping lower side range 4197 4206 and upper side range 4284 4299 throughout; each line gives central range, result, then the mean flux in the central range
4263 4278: -1.4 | 18.2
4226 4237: 0.5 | 16.3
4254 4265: -1.0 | 18.1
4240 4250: -1.7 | 19.7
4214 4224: -1.0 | 18.9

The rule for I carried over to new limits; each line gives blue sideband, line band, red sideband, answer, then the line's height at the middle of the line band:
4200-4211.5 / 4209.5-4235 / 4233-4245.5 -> 1.1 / 18.4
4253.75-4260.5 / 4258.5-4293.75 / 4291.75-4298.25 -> -1.4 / 16.9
